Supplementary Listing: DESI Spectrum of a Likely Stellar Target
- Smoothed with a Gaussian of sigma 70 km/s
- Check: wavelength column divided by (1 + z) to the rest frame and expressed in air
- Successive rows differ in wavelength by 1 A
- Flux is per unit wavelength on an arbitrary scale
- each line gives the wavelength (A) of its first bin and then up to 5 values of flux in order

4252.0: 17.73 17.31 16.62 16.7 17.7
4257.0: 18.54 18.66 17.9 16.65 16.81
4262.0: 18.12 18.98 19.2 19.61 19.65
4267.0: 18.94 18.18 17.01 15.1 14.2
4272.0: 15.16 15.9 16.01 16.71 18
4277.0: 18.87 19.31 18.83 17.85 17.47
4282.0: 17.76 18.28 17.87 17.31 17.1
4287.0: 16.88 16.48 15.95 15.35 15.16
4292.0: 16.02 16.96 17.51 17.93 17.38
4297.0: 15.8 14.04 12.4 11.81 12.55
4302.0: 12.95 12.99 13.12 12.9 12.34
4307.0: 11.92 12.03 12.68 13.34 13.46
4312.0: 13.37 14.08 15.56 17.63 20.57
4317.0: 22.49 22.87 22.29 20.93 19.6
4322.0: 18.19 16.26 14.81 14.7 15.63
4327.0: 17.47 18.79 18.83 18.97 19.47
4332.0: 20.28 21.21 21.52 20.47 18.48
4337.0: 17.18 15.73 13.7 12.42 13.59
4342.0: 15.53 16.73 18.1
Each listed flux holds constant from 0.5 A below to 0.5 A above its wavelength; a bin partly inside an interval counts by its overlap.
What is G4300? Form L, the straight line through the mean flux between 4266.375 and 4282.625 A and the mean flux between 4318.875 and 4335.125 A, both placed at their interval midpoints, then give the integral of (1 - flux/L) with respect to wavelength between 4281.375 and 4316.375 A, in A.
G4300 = 5.40 A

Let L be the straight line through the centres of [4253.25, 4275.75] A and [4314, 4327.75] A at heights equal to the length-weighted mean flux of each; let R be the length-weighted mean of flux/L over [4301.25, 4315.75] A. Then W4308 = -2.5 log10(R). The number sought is 0.33 mag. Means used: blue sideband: 17.4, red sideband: 18.6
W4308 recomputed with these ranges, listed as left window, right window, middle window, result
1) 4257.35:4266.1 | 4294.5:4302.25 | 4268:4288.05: -0.04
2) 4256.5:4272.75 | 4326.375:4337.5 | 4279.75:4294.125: 0.08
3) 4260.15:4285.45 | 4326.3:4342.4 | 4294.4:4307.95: 0.28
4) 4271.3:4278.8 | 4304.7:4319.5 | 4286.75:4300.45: 0.06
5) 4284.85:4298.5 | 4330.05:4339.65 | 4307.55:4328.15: 0.05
